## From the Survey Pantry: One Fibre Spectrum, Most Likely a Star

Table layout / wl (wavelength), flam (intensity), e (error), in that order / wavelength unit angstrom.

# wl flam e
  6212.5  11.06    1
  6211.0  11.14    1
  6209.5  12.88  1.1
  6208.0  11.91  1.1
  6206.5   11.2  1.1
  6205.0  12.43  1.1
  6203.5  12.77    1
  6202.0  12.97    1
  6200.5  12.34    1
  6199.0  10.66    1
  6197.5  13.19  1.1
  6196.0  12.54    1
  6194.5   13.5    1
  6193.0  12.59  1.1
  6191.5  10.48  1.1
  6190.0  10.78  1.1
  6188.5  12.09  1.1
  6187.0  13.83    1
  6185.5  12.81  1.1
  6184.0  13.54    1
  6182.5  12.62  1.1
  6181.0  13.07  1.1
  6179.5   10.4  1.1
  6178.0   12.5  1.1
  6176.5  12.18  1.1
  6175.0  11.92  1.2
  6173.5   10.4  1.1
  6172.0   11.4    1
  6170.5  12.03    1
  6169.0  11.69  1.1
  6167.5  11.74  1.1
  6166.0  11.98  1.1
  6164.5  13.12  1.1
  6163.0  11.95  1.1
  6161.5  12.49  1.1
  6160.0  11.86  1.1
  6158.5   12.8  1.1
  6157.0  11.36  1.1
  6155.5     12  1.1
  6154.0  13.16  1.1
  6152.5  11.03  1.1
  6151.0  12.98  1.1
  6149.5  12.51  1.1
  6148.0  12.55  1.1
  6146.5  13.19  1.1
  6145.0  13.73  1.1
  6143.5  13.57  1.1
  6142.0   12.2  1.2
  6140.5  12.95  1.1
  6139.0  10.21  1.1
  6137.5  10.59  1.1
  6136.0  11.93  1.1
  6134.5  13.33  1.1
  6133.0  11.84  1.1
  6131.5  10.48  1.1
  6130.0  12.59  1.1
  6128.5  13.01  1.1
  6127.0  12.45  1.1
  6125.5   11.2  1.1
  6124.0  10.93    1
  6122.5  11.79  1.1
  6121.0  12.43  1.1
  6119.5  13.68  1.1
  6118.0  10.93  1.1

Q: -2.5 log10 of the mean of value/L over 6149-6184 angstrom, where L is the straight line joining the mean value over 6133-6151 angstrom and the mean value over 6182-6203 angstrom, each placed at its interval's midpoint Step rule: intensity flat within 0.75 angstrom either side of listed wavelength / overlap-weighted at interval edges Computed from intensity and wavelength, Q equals 0.031 mag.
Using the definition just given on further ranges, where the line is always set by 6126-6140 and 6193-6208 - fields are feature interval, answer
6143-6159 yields -0.06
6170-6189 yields 0.00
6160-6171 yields 0.00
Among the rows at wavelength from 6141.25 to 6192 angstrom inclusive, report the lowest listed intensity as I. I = 10.4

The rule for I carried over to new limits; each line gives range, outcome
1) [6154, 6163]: 11.36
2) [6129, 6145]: 10.21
